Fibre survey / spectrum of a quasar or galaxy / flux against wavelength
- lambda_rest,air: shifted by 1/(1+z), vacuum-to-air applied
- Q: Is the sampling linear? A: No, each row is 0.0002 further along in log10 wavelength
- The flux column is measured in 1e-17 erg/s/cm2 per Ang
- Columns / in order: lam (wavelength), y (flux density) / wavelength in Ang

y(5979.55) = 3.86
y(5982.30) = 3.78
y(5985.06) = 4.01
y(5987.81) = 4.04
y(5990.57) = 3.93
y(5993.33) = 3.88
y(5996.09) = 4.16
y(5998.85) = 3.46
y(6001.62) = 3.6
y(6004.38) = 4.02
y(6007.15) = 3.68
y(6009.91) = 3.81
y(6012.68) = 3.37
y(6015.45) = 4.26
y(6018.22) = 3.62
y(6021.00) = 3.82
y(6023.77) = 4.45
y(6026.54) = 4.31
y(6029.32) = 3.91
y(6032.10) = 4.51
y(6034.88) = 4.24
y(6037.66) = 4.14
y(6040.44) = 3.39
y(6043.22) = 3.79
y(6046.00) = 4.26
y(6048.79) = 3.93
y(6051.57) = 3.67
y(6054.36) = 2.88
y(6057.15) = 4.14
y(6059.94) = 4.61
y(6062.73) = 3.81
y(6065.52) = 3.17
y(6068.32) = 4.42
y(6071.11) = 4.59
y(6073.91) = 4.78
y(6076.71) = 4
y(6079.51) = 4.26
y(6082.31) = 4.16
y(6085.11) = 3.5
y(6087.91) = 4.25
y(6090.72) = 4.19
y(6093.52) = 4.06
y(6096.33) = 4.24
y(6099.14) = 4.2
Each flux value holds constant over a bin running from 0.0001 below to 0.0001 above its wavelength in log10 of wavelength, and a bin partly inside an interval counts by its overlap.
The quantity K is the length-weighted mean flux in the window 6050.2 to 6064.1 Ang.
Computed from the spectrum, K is 3.82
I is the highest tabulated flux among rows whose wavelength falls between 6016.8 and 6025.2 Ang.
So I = 4.45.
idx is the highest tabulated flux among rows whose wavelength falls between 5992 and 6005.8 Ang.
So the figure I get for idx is 4.16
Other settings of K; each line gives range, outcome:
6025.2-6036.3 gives 4.24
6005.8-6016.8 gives 3.78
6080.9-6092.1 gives 4.02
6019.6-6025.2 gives 4.14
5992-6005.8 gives 3.82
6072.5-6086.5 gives 4.14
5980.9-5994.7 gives 3.93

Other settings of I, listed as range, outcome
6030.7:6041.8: 4.51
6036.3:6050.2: 4.26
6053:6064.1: 4.61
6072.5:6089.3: 4.78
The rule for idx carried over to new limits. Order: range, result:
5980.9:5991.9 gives 4.04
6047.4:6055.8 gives 3.93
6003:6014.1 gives 4.02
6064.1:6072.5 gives 4.59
